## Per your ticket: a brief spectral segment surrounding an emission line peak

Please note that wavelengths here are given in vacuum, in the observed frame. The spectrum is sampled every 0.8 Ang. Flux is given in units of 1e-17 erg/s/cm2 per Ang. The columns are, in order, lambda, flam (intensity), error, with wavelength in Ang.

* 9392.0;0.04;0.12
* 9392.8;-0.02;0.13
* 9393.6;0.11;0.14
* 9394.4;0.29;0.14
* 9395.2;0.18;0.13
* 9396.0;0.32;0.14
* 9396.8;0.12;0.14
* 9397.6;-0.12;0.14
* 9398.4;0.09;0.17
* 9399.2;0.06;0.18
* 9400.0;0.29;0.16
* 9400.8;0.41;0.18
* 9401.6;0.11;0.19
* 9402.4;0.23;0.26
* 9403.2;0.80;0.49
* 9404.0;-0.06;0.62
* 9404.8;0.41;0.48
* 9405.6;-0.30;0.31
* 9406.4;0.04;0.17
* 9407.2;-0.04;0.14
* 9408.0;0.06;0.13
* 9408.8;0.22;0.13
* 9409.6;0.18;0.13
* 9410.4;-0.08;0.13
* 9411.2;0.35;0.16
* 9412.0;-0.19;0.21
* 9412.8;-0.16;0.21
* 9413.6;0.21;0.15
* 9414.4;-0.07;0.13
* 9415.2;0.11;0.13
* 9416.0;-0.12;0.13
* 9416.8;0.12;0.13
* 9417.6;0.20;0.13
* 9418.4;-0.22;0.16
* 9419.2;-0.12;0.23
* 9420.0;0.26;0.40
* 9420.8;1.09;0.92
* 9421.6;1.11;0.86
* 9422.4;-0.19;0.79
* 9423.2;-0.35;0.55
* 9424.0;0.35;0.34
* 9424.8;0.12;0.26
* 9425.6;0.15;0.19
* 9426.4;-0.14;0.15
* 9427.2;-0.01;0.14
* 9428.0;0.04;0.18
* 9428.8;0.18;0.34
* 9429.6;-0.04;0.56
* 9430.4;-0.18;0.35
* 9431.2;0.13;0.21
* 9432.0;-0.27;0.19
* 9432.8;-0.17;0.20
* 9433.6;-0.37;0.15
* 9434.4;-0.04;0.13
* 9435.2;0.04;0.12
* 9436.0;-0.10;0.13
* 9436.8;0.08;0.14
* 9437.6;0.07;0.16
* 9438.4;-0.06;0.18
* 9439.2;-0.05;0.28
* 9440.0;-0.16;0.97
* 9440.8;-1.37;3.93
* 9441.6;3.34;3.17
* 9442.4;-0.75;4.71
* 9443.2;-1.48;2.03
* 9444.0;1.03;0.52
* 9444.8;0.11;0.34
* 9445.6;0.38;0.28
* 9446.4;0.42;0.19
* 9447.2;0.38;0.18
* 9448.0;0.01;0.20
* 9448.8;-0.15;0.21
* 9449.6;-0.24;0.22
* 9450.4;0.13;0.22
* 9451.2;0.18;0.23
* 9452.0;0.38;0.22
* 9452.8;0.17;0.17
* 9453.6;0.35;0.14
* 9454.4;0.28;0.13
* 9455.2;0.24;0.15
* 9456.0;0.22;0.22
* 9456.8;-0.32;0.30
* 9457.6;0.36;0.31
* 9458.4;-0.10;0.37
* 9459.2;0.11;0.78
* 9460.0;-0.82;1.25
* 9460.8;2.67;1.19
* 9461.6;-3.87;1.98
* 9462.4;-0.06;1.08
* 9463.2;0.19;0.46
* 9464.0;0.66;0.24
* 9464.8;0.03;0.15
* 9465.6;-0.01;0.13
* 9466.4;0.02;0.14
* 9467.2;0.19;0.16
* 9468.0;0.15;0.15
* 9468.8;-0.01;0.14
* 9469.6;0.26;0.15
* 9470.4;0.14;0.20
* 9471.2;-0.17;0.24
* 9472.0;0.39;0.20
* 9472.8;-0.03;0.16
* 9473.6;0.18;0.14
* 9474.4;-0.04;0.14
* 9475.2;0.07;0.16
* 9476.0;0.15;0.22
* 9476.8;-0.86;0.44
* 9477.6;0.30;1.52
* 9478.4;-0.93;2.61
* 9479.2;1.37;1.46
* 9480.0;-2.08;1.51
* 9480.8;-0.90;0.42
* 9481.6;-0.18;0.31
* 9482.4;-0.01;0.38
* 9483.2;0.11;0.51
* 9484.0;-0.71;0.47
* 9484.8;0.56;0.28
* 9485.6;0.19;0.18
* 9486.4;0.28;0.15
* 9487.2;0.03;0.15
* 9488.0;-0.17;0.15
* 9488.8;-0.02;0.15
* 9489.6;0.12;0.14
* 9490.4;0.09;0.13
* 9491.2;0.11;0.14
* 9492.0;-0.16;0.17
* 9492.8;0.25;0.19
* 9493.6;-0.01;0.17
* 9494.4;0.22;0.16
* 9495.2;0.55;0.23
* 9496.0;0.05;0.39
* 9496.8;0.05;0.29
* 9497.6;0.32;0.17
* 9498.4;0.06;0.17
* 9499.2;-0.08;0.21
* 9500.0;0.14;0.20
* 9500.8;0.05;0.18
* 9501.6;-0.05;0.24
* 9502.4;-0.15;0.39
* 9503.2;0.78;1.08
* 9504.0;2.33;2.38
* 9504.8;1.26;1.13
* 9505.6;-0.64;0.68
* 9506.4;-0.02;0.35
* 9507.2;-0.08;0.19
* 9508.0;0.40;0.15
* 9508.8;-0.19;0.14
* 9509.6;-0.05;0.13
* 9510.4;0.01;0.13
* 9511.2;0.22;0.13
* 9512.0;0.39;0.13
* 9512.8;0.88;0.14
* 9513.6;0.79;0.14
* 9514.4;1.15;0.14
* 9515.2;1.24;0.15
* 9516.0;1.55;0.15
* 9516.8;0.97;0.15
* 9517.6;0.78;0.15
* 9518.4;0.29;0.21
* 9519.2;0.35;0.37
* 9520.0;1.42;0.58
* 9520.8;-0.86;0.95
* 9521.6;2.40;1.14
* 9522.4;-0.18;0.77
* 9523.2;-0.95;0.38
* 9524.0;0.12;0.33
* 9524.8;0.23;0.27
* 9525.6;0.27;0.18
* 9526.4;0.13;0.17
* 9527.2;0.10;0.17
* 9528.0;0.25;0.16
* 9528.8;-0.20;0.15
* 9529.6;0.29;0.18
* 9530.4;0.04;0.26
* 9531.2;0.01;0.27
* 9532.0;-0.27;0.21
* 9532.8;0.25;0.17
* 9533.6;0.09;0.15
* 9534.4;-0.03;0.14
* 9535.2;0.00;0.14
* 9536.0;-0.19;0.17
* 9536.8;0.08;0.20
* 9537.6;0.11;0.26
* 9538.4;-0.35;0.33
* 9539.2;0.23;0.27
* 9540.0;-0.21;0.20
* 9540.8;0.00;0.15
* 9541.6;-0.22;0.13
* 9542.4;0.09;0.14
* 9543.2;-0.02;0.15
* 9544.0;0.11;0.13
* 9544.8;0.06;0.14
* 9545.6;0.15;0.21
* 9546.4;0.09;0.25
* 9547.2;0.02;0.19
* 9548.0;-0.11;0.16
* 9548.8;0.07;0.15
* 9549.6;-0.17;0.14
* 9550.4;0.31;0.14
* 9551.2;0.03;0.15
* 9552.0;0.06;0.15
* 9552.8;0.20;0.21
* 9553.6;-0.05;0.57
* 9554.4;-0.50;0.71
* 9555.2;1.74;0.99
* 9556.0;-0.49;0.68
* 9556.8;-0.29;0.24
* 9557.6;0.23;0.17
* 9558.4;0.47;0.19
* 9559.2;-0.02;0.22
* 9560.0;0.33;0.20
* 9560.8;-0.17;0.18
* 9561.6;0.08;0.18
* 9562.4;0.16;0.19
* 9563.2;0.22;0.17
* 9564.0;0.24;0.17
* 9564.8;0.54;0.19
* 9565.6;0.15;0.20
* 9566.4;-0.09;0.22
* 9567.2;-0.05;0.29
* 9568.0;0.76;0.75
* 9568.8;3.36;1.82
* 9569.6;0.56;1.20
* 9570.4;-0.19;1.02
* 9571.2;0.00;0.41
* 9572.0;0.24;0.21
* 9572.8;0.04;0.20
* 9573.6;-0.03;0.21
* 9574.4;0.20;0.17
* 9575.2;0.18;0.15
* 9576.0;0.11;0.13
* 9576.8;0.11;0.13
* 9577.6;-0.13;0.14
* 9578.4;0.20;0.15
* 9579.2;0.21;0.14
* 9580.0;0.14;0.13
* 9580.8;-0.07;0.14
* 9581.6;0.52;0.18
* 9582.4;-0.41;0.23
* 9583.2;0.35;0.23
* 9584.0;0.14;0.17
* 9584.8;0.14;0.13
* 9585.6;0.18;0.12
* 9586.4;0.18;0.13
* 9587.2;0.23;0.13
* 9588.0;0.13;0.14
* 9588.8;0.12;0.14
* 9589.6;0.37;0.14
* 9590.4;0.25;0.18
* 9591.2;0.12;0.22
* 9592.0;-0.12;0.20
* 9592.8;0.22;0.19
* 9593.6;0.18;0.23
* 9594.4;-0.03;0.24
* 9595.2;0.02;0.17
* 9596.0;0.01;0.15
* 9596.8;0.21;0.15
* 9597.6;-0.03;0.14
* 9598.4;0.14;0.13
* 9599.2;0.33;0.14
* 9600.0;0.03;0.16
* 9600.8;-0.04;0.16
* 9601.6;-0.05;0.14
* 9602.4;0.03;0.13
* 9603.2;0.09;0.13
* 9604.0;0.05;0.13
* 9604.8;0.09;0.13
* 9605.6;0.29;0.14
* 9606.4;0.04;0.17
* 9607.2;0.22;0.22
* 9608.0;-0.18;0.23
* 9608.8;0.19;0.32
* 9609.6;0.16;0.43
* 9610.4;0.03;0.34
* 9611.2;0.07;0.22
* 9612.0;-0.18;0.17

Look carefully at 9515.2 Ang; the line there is Hbeta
